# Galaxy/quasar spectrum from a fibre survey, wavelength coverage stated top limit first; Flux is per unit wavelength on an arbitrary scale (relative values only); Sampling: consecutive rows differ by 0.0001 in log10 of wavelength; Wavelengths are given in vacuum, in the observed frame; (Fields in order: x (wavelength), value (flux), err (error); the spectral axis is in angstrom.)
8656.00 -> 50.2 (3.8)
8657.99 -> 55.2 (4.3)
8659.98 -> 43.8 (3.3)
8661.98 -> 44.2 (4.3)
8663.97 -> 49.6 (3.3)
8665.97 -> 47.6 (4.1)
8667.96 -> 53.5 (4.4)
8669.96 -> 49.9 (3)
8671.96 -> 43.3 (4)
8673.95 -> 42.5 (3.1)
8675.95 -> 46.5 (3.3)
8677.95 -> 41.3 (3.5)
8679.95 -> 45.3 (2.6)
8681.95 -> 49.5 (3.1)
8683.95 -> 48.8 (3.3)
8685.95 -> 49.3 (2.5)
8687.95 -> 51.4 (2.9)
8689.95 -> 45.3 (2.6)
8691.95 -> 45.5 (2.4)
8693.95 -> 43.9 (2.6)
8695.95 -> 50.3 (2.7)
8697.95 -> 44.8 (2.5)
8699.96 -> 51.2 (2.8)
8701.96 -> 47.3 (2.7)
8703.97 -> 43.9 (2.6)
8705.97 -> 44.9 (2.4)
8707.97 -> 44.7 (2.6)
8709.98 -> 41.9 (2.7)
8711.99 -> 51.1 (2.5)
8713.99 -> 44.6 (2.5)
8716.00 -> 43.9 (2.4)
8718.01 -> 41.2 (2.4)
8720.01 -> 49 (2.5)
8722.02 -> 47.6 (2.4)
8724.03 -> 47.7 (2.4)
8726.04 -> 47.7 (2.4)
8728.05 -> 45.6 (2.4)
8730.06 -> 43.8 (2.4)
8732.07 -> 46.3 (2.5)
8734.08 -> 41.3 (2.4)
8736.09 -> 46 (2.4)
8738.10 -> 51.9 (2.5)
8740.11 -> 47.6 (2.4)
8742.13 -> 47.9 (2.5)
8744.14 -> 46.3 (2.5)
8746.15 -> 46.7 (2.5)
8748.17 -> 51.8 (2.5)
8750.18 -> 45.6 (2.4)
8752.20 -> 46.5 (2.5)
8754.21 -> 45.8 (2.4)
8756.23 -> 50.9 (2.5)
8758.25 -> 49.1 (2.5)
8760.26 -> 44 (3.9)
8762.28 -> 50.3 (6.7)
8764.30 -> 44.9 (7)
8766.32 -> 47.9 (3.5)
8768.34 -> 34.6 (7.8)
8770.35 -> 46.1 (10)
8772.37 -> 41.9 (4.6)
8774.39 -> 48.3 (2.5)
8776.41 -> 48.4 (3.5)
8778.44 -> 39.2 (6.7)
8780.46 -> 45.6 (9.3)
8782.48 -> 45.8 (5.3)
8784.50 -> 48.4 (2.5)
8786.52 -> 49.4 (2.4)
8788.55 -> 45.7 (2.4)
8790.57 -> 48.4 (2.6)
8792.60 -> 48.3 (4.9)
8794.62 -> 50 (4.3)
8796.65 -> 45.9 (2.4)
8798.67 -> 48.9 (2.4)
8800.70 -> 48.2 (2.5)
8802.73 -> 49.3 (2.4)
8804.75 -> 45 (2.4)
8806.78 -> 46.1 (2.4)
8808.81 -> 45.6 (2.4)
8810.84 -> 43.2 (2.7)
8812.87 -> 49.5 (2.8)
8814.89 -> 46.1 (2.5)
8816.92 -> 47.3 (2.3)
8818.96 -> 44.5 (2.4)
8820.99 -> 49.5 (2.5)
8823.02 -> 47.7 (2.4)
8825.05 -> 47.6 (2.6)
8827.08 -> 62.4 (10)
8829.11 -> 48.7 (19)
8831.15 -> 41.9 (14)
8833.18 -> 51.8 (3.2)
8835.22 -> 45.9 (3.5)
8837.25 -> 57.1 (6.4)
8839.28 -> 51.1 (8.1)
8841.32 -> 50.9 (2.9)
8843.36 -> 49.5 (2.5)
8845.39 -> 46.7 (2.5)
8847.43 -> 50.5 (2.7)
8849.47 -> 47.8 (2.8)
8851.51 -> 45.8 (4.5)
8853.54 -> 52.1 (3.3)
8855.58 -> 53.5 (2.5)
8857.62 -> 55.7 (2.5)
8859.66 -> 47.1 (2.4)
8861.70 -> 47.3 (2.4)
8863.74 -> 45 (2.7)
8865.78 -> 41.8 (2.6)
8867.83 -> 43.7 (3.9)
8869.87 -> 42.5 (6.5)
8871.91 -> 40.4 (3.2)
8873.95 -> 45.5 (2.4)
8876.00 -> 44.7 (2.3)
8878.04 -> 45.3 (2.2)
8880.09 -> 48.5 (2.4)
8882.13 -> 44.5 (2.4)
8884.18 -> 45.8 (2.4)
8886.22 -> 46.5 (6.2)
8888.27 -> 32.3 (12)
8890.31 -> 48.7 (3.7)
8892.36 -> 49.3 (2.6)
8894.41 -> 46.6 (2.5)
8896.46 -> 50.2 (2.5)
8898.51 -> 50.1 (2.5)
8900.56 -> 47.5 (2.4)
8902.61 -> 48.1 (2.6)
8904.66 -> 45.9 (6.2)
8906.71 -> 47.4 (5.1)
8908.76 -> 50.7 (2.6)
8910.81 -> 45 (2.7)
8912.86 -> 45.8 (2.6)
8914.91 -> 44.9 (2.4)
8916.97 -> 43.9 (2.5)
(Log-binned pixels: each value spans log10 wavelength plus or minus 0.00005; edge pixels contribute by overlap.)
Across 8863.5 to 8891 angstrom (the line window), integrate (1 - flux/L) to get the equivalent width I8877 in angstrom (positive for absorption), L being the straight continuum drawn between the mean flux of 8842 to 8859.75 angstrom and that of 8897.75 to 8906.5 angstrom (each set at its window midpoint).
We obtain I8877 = 2.8 angstrom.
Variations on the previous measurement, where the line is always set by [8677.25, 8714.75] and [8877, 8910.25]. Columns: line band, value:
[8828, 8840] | -0.72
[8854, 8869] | -0.37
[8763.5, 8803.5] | 0.35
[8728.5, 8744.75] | 0.10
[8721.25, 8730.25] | -0.01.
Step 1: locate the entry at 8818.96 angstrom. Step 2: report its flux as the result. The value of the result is 44.5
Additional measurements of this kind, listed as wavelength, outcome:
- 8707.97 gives 44.7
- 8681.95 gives 49.5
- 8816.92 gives 47.3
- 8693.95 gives 43.9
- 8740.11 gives 47.6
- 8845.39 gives 46.7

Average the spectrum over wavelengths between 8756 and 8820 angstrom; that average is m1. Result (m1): 46.4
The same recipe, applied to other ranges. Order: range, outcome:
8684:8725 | 46.5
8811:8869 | 48.8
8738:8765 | 47.7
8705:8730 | 45.7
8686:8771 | 46.4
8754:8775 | 45.8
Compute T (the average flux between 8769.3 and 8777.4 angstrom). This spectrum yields 46.2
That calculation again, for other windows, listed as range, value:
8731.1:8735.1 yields 43.8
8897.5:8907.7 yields 47.8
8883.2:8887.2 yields 46.2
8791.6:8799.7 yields 48.3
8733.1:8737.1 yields 43.7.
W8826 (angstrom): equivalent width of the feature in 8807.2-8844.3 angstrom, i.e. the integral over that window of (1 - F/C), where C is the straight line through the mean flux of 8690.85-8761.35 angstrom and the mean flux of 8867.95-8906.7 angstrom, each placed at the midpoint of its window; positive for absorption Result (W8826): -2.3 angstrom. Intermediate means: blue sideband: 46.5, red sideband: 45.7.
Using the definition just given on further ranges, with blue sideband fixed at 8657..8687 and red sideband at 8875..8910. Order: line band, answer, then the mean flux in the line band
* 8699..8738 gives 1.06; 45.9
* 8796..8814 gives 0.01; 46.9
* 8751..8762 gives -0.09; 47.4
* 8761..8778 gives 0.70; 45.1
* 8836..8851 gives -1.13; 50.3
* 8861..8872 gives 0.73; 43.6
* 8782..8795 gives -0.29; 48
